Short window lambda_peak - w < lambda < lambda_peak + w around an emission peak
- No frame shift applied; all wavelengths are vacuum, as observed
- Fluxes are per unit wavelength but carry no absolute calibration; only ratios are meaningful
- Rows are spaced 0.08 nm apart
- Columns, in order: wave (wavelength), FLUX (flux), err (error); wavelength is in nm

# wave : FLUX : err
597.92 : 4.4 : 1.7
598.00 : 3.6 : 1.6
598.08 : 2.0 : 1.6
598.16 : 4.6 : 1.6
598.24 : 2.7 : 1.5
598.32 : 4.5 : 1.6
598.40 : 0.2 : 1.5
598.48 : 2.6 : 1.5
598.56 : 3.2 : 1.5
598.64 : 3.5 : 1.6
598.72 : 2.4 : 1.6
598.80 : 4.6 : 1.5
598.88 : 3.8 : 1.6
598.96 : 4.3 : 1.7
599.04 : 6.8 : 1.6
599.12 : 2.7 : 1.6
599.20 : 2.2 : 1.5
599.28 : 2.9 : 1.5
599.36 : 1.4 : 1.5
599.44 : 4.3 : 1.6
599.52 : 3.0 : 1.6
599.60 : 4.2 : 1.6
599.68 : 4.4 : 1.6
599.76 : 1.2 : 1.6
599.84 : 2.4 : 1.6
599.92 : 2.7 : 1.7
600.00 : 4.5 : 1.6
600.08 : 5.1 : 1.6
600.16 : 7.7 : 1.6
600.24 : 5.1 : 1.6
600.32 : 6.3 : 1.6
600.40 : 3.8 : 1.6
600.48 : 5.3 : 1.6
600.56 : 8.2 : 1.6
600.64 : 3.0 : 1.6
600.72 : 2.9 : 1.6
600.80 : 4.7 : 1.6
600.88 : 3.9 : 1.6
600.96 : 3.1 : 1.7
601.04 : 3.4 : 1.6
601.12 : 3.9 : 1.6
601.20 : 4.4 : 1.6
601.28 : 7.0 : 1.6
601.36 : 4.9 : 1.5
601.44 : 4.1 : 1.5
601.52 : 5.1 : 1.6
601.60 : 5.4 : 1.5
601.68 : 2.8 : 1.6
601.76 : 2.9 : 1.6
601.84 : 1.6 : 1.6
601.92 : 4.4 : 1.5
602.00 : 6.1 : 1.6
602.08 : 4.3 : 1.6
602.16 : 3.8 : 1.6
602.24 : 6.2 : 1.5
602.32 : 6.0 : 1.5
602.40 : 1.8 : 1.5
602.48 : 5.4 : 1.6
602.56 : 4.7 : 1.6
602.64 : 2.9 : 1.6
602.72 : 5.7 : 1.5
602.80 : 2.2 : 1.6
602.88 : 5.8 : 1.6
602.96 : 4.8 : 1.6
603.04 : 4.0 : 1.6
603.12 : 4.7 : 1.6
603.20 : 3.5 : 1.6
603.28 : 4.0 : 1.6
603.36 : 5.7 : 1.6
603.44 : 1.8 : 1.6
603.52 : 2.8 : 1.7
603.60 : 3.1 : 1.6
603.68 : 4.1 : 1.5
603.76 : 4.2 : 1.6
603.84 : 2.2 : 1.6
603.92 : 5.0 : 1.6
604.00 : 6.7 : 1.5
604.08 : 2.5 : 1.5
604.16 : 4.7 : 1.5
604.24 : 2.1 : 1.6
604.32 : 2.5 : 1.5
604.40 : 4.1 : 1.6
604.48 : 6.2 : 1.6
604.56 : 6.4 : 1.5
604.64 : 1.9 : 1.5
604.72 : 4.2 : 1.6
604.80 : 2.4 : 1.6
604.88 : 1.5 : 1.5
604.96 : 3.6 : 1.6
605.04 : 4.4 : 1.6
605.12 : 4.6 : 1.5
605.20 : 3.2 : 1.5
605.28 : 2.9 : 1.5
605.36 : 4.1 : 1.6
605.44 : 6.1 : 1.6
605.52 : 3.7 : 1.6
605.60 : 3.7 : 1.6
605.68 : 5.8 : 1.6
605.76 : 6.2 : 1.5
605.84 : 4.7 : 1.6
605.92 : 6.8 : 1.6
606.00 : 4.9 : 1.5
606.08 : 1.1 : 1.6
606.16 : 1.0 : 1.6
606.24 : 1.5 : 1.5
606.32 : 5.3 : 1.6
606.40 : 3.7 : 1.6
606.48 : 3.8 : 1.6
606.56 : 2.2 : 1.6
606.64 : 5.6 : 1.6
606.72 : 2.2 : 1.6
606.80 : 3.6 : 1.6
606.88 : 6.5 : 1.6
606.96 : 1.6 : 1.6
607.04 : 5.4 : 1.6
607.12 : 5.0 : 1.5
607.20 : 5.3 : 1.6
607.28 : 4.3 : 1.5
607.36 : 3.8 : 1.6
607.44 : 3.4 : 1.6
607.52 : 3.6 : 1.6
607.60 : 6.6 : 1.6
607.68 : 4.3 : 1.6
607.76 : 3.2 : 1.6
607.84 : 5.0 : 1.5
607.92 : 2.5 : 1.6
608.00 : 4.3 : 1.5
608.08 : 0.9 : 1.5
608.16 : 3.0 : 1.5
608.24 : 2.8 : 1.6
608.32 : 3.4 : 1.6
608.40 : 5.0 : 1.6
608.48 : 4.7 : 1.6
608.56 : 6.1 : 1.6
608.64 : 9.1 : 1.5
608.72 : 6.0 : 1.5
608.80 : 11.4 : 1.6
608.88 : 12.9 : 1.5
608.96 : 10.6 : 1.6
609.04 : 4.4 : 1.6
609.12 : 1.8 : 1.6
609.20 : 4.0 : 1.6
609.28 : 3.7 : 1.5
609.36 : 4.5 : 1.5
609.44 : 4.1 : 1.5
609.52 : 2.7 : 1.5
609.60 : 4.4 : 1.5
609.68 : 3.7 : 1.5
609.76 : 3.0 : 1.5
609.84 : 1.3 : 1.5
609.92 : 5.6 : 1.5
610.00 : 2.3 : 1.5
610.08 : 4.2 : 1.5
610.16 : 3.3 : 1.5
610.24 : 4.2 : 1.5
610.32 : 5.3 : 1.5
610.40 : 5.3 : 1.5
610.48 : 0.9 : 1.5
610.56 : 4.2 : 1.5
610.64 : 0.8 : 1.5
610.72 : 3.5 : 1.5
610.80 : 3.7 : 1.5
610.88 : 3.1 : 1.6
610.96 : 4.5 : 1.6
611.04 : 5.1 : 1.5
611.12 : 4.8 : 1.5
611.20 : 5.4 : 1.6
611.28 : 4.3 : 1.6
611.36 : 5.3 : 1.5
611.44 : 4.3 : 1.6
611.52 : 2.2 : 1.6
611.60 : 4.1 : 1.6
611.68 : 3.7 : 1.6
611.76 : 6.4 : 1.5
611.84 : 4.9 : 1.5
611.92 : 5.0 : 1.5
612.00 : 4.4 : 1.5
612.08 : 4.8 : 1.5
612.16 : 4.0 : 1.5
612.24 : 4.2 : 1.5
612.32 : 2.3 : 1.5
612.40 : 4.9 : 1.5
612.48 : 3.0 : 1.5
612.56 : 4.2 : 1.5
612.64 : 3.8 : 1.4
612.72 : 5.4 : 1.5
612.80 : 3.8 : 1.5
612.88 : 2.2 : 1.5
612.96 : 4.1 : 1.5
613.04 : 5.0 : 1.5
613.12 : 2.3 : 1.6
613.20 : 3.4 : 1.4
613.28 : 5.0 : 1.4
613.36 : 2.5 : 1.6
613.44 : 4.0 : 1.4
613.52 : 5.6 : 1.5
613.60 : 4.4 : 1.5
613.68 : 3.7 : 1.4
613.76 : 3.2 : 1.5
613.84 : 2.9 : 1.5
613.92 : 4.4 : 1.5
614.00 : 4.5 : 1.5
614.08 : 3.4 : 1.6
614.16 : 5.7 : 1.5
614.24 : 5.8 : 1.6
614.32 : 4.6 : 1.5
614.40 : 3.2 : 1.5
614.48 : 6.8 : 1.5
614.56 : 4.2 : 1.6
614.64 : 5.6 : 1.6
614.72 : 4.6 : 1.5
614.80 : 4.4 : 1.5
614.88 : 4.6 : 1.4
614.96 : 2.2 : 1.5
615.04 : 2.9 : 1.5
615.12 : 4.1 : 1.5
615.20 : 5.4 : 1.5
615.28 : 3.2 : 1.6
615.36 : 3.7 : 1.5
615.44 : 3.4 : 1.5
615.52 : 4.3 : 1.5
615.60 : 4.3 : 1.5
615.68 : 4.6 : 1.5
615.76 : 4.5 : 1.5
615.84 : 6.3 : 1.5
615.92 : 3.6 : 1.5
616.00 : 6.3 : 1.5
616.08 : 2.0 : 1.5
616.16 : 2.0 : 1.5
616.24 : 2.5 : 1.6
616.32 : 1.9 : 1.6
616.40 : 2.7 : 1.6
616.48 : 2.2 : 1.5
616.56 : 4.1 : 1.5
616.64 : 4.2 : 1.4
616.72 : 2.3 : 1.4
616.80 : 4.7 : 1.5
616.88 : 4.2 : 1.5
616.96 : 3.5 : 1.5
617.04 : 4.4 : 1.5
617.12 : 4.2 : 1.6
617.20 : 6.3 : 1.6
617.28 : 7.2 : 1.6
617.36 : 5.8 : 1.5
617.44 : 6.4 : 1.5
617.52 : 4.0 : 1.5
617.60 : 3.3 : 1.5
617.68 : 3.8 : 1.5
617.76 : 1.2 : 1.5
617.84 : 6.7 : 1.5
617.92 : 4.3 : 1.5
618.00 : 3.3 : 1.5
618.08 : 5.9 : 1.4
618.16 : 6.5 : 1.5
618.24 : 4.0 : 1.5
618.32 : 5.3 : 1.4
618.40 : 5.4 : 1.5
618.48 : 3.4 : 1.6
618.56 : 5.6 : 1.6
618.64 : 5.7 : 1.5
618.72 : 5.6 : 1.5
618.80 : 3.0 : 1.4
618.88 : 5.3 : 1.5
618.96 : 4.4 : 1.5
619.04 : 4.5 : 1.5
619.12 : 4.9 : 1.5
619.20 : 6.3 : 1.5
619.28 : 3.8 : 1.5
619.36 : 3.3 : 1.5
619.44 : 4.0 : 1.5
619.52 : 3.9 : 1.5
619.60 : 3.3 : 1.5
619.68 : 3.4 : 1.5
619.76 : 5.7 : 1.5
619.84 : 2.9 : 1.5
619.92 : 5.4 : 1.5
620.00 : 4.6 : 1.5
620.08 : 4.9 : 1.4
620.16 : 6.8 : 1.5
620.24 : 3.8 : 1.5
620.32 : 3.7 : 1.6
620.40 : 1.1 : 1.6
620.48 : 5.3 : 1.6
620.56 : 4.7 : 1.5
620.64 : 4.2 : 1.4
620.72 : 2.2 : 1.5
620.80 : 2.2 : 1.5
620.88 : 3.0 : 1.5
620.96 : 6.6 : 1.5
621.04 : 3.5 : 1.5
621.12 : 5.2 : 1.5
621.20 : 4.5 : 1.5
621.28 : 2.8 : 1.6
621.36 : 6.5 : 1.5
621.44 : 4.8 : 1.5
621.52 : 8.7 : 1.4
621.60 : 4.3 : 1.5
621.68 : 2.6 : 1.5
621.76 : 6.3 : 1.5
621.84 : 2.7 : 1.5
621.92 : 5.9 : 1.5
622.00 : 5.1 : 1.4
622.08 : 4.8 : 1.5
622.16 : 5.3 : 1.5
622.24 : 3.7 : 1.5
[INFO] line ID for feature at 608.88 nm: H-beta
